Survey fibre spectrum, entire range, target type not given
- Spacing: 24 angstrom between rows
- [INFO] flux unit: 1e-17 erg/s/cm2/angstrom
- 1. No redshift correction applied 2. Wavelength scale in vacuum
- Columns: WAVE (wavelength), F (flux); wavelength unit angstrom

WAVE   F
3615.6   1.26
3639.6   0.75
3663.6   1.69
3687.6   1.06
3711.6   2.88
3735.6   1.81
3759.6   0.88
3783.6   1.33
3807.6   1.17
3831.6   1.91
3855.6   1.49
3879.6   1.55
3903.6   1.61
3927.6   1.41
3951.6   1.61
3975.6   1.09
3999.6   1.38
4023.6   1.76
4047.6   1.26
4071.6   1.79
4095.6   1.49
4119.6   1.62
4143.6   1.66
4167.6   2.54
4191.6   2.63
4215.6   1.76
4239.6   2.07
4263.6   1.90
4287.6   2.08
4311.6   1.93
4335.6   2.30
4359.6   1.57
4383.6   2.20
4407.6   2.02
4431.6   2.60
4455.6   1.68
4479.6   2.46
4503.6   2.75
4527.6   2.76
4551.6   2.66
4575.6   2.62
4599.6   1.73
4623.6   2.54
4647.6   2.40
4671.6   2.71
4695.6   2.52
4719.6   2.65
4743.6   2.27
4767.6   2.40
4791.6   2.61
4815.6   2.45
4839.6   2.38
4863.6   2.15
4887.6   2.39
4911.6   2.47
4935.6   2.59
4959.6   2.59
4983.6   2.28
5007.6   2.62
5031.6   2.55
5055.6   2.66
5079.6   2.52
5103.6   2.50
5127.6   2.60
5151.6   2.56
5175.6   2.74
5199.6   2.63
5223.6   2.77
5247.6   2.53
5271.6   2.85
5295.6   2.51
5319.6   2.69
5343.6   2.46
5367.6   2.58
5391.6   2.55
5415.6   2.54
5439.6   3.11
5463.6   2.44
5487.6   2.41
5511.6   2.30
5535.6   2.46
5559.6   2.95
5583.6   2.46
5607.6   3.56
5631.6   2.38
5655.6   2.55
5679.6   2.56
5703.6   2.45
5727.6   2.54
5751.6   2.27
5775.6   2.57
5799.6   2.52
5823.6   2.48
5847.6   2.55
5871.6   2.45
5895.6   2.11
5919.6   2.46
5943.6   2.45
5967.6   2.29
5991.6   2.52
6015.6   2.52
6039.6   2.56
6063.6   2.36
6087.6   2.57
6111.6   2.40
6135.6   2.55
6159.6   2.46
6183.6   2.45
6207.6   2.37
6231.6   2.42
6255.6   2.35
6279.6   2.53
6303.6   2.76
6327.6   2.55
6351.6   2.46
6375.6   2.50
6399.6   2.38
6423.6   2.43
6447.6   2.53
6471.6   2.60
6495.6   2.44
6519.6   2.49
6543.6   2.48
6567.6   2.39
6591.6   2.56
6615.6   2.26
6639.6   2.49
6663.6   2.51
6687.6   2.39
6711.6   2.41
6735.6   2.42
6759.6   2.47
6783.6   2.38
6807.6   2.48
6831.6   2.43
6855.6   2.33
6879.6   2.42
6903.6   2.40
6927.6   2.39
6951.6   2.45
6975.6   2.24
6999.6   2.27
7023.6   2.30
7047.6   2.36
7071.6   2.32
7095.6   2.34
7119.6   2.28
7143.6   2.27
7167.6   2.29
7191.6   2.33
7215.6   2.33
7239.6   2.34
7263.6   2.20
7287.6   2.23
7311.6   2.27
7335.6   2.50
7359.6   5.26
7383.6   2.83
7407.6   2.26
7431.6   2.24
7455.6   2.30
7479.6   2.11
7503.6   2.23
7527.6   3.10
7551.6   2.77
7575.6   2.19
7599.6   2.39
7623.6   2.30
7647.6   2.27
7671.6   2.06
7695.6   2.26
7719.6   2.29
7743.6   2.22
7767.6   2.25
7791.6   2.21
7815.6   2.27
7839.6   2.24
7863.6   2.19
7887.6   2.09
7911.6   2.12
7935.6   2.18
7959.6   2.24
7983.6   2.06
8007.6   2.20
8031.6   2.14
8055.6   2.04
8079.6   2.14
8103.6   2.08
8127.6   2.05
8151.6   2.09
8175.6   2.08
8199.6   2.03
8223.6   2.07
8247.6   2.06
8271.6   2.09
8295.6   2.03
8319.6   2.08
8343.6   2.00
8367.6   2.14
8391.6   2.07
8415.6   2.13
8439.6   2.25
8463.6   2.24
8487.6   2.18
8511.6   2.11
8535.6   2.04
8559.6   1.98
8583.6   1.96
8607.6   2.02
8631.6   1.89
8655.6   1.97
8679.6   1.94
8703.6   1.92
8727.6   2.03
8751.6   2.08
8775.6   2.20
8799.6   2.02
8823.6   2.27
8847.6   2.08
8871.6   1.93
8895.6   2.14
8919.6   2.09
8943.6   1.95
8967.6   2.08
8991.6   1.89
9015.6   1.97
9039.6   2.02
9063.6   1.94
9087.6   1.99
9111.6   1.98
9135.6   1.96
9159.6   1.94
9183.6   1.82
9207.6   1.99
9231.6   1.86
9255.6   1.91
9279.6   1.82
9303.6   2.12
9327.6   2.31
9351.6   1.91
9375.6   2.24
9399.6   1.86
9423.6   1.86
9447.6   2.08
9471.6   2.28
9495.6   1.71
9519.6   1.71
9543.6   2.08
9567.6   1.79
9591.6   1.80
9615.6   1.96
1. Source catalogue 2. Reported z 0.12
